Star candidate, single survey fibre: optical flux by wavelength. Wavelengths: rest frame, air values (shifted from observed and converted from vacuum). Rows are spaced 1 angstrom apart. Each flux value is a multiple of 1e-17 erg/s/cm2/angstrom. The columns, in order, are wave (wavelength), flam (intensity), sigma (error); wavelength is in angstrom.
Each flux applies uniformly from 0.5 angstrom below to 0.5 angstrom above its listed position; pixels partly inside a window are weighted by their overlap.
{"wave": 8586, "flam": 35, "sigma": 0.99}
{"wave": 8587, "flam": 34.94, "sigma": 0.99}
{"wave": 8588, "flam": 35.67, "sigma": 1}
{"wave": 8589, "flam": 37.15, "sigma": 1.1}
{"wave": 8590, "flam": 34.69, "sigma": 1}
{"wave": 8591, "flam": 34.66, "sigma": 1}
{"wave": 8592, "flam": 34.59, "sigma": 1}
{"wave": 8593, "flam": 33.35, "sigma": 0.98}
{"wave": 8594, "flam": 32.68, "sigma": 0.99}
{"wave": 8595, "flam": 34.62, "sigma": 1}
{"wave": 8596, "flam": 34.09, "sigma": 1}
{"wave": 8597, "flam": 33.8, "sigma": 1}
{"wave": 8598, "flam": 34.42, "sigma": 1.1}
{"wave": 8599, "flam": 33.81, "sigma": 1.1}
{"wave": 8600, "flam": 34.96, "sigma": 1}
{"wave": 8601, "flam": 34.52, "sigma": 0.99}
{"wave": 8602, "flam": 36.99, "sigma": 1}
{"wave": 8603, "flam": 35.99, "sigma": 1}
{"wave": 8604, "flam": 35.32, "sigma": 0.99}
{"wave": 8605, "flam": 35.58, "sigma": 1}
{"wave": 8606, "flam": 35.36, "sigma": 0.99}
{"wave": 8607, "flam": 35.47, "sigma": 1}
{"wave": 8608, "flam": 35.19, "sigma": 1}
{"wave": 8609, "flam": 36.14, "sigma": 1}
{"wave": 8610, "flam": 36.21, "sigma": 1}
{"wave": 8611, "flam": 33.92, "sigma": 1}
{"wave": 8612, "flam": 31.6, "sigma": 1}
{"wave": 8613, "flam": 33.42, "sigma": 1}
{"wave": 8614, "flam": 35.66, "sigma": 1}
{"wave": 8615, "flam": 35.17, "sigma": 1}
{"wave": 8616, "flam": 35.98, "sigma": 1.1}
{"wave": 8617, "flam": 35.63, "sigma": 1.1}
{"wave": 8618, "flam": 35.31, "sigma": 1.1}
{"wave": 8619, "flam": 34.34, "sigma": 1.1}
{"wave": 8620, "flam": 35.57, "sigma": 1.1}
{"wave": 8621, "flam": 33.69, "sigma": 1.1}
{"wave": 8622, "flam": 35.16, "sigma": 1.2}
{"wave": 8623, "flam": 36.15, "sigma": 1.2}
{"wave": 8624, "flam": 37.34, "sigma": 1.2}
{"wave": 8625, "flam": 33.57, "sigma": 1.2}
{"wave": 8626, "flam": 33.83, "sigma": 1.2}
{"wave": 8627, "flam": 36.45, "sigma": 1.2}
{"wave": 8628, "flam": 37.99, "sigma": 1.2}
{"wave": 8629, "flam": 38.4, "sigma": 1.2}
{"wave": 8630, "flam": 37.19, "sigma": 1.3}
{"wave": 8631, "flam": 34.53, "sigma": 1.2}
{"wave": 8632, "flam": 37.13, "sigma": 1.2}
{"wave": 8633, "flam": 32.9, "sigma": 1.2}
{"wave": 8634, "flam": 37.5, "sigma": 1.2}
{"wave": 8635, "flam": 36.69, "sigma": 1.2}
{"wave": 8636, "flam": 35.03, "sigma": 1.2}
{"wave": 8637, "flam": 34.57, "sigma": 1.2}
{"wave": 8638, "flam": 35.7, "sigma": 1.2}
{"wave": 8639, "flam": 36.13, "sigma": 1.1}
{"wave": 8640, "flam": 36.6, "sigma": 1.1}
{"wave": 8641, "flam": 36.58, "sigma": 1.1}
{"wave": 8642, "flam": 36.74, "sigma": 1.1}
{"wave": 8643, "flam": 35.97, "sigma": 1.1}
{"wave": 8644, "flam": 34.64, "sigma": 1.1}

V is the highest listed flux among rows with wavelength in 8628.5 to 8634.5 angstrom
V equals 38.4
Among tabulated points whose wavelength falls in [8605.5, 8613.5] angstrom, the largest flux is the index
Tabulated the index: 36.21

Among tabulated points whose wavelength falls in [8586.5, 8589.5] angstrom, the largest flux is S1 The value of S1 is 37.15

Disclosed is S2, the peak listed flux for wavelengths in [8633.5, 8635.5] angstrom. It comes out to 37.5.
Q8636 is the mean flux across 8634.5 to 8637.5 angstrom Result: 35.4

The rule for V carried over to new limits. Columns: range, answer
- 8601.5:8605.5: 36.99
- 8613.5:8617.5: 35.98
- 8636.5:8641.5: 36.6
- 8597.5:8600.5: 34.96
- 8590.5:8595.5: 34.66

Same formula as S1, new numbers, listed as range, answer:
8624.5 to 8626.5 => 33.83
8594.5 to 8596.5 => 34.62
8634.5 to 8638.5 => 36.69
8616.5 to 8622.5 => 35.63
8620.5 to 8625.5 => 37.34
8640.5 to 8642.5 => 36.74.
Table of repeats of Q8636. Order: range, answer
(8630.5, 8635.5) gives 35.8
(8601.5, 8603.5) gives 36.5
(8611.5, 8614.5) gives 33.6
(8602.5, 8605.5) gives 35.6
